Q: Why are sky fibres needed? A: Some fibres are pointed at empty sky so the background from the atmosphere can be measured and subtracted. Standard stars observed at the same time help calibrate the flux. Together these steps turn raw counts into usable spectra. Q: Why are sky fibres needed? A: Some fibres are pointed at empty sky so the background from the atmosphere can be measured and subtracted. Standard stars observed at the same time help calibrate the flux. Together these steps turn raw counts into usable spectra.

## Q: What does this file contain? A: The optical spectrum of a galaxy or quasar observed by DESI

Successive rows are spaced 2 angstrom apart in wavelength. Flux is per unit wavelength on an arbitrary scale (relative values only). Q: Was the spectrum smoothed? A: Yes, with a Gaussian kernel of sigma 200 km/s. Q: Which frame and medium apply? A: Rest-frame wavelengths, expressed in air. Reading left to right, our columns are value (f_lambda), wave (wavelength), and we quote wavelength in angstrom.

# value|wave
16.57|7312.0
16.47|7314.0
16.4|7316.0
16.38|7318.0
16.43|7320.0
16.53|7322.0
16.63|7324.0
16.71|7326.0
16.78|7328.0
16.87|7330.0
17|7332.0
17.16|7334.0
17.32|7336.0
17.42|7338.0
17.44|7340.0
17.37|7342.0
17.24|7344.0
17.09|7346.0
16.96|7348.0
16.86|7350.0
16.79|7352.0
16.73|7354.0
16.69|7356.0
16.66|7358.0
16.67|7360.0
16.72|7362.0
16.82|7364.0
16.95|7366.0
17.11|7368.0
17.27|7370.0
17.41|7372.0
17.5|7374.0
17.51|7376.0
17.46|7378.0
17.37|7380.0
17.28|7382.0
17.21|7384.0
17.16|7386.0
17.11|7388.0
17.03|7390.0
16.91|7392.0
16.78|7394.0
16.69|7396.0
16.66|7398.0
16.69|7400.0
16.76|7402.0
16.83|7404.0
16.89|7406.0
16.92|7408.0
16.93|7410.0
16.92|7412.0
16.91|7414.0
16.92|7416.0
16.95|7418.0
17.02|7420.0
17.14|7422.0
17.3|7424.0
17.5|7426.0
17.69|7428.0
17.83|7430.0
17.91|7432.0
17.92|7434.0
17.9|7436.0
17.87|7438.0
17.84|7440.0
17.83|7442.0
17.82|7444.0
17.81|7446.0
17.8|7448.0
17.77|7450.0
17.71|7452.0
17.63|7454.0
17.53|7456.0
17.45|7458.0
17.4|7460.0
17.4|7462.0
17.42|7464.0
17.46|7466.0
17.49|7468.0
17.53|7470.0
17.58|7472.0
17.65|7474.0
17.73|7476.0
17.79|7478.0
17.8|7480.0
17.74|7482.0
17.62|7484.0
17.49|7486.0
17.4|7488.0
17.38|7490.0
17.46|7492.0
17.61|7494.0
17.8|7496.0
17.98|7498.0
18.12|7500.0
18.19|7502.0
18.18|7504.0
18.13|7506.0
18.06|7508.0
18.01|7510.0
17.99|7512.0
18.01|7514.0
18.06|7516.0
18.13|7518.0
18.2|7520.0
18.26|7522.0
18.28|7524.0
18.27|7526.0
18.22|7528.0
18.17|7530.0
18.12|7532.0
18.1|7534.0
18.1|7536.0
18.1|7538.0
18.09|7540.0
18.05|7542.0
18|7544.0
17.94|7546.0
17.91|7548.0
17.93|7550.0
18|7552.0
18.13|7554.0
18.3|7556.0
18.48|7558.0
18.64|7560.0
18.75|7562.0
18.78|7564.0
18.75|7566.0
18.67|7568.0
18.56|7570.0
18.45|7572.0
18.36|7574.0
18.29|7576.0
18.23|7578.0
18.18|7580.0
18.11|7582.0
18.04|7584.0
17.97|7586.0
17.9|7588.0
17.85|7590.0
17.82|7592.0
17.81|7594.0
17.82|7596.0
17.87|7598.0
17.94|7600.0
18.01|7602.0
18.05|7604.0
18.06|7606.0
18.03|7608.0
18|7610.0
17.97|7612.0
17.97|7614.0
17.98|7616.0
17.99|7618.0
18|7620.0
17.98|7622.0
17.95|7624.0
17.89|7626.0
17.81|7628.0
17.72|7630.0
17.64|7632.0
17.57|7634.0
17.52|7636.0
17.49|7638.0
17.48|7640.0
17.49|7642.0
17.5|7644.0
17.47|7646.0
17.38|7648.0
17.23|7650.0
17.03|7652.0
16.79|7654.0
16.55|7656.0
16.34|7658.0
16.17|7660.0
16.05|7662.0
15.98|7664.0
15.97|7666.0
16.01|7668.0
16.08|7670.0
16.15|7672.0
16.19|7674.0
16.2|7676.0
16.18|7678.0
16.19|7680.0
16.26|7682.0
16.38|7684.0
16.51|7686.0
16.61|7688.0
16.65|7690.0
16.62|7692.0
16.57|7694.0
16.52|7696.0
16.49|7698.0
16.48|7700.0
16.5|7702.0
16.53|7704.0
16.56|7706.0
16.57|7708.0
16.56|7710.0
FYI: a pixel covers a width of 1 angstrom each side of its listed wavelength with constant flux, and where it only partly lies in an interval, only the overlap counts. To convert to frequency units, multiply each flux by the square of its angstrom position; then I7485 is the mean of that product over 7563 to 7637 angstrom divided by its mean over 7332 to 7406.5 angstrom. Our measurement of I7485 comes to 1.13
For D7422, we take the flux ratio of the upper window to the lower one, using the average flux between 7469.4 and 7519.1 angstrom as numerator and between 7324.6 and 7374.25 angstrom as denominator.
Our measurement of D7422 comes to 1.0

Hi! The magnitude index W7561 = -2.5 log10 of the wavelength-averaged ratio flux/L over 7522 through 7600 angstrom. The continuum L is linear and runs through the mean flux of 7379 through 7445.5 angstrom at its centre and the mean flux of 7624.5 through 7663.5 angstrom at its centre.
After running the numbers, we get -0.06 mag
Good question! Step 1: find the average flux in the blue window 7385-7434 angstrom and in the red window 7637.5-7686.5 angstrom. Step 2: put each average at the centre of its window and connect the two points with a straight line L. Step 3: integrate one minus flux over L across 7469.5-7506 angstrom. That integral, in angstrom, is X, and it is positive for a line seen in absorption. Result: -1.75 angstrom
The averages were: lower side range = 17.1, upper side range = 16.6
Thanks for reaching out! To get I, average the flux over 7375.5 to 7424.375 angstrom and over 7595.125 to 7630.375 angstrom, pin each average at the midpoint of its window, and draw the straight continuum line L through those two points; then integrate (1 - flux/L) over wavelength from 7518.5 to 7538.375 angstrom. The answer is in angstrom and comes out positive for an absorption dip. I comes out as -0.7 angstrom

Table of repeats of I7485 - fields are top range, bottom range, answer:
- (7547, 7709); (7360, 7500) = 1.06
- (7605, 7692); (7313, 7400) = 1.09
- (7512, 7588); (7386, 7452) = 1.09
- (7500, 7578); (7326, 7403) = 1.12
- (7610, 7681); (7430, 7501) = 1.01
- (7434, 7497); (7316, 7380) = 1.07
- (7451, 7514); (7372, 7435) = 1.05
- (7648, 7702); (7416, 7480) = 0.99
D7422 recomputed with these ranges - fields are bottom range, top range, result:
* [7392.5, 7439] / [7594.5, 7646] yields 1.04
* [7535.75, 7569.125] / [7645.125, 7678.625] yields 0.90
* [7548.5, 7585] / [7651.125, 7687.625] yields 0.89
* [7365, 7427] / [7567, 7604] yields 1.06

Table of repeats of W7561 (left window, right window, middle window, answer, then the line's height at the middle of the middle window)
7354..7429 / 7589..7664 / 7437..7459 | -0.036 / 17.2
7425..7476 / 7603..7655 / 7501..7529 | -0.028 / 17.7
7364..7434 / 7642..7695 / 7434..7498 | -0.041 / 17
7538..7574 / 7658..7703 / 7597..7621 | -0.032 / 17.5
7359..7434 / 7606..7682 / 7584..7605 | -0.048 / 17.1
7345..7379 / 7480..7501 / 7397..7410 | 0.027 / 17.2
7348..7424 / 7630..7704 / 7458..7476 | -0.038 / 16.9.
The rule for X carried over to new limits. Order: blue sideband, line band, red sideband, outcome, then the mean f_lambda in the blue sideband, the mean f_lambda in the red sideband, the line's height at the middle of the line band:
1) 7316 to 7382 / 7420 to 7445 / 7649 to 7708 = -1.2 angstrom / 17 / 16.4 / 16.8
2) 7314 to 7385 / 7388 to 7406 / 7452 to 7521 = 0.5 angstrom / 17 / 17.7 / 17.2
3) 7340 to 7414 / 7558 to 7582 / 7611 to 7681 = -2.0 angstrom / 17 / 17.1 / 17.1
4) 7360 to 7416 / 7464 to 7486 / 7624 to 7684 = -0.9 angstrom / 17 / 16.8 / 17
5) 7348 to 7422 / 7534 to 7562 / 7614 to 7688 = -1.9 angstrom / 17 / 17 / 17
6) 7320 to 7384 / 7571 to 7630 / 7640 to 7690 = -4.8 angstrom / 17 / 16.6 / 16.7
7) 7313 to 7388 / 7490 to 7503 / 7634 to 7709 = -0.8 angstrom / 17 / 16.6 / 16.8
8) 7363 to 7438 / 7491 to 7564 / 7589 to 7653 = -2.5 angstrom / 17.2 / 17.8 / 17.5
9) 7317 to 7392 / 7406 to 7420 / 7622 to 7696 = 0.0 angstrom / 17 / 16.8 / 17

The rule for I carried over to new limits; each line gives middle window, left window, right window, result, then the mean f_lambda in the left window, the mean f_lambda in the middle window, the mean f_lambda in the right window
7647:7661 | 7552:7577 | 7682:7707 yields 0.3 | 18.5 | 16.8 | 16.5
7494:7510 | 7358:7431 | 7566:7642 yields -0.5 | 17.1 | 18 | 18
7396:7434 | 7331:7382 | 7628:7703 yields -0.2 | 17.1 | 17.1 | 16.7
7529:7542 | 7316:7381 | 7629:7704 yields -1.0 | 17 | 18.1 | 16.7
